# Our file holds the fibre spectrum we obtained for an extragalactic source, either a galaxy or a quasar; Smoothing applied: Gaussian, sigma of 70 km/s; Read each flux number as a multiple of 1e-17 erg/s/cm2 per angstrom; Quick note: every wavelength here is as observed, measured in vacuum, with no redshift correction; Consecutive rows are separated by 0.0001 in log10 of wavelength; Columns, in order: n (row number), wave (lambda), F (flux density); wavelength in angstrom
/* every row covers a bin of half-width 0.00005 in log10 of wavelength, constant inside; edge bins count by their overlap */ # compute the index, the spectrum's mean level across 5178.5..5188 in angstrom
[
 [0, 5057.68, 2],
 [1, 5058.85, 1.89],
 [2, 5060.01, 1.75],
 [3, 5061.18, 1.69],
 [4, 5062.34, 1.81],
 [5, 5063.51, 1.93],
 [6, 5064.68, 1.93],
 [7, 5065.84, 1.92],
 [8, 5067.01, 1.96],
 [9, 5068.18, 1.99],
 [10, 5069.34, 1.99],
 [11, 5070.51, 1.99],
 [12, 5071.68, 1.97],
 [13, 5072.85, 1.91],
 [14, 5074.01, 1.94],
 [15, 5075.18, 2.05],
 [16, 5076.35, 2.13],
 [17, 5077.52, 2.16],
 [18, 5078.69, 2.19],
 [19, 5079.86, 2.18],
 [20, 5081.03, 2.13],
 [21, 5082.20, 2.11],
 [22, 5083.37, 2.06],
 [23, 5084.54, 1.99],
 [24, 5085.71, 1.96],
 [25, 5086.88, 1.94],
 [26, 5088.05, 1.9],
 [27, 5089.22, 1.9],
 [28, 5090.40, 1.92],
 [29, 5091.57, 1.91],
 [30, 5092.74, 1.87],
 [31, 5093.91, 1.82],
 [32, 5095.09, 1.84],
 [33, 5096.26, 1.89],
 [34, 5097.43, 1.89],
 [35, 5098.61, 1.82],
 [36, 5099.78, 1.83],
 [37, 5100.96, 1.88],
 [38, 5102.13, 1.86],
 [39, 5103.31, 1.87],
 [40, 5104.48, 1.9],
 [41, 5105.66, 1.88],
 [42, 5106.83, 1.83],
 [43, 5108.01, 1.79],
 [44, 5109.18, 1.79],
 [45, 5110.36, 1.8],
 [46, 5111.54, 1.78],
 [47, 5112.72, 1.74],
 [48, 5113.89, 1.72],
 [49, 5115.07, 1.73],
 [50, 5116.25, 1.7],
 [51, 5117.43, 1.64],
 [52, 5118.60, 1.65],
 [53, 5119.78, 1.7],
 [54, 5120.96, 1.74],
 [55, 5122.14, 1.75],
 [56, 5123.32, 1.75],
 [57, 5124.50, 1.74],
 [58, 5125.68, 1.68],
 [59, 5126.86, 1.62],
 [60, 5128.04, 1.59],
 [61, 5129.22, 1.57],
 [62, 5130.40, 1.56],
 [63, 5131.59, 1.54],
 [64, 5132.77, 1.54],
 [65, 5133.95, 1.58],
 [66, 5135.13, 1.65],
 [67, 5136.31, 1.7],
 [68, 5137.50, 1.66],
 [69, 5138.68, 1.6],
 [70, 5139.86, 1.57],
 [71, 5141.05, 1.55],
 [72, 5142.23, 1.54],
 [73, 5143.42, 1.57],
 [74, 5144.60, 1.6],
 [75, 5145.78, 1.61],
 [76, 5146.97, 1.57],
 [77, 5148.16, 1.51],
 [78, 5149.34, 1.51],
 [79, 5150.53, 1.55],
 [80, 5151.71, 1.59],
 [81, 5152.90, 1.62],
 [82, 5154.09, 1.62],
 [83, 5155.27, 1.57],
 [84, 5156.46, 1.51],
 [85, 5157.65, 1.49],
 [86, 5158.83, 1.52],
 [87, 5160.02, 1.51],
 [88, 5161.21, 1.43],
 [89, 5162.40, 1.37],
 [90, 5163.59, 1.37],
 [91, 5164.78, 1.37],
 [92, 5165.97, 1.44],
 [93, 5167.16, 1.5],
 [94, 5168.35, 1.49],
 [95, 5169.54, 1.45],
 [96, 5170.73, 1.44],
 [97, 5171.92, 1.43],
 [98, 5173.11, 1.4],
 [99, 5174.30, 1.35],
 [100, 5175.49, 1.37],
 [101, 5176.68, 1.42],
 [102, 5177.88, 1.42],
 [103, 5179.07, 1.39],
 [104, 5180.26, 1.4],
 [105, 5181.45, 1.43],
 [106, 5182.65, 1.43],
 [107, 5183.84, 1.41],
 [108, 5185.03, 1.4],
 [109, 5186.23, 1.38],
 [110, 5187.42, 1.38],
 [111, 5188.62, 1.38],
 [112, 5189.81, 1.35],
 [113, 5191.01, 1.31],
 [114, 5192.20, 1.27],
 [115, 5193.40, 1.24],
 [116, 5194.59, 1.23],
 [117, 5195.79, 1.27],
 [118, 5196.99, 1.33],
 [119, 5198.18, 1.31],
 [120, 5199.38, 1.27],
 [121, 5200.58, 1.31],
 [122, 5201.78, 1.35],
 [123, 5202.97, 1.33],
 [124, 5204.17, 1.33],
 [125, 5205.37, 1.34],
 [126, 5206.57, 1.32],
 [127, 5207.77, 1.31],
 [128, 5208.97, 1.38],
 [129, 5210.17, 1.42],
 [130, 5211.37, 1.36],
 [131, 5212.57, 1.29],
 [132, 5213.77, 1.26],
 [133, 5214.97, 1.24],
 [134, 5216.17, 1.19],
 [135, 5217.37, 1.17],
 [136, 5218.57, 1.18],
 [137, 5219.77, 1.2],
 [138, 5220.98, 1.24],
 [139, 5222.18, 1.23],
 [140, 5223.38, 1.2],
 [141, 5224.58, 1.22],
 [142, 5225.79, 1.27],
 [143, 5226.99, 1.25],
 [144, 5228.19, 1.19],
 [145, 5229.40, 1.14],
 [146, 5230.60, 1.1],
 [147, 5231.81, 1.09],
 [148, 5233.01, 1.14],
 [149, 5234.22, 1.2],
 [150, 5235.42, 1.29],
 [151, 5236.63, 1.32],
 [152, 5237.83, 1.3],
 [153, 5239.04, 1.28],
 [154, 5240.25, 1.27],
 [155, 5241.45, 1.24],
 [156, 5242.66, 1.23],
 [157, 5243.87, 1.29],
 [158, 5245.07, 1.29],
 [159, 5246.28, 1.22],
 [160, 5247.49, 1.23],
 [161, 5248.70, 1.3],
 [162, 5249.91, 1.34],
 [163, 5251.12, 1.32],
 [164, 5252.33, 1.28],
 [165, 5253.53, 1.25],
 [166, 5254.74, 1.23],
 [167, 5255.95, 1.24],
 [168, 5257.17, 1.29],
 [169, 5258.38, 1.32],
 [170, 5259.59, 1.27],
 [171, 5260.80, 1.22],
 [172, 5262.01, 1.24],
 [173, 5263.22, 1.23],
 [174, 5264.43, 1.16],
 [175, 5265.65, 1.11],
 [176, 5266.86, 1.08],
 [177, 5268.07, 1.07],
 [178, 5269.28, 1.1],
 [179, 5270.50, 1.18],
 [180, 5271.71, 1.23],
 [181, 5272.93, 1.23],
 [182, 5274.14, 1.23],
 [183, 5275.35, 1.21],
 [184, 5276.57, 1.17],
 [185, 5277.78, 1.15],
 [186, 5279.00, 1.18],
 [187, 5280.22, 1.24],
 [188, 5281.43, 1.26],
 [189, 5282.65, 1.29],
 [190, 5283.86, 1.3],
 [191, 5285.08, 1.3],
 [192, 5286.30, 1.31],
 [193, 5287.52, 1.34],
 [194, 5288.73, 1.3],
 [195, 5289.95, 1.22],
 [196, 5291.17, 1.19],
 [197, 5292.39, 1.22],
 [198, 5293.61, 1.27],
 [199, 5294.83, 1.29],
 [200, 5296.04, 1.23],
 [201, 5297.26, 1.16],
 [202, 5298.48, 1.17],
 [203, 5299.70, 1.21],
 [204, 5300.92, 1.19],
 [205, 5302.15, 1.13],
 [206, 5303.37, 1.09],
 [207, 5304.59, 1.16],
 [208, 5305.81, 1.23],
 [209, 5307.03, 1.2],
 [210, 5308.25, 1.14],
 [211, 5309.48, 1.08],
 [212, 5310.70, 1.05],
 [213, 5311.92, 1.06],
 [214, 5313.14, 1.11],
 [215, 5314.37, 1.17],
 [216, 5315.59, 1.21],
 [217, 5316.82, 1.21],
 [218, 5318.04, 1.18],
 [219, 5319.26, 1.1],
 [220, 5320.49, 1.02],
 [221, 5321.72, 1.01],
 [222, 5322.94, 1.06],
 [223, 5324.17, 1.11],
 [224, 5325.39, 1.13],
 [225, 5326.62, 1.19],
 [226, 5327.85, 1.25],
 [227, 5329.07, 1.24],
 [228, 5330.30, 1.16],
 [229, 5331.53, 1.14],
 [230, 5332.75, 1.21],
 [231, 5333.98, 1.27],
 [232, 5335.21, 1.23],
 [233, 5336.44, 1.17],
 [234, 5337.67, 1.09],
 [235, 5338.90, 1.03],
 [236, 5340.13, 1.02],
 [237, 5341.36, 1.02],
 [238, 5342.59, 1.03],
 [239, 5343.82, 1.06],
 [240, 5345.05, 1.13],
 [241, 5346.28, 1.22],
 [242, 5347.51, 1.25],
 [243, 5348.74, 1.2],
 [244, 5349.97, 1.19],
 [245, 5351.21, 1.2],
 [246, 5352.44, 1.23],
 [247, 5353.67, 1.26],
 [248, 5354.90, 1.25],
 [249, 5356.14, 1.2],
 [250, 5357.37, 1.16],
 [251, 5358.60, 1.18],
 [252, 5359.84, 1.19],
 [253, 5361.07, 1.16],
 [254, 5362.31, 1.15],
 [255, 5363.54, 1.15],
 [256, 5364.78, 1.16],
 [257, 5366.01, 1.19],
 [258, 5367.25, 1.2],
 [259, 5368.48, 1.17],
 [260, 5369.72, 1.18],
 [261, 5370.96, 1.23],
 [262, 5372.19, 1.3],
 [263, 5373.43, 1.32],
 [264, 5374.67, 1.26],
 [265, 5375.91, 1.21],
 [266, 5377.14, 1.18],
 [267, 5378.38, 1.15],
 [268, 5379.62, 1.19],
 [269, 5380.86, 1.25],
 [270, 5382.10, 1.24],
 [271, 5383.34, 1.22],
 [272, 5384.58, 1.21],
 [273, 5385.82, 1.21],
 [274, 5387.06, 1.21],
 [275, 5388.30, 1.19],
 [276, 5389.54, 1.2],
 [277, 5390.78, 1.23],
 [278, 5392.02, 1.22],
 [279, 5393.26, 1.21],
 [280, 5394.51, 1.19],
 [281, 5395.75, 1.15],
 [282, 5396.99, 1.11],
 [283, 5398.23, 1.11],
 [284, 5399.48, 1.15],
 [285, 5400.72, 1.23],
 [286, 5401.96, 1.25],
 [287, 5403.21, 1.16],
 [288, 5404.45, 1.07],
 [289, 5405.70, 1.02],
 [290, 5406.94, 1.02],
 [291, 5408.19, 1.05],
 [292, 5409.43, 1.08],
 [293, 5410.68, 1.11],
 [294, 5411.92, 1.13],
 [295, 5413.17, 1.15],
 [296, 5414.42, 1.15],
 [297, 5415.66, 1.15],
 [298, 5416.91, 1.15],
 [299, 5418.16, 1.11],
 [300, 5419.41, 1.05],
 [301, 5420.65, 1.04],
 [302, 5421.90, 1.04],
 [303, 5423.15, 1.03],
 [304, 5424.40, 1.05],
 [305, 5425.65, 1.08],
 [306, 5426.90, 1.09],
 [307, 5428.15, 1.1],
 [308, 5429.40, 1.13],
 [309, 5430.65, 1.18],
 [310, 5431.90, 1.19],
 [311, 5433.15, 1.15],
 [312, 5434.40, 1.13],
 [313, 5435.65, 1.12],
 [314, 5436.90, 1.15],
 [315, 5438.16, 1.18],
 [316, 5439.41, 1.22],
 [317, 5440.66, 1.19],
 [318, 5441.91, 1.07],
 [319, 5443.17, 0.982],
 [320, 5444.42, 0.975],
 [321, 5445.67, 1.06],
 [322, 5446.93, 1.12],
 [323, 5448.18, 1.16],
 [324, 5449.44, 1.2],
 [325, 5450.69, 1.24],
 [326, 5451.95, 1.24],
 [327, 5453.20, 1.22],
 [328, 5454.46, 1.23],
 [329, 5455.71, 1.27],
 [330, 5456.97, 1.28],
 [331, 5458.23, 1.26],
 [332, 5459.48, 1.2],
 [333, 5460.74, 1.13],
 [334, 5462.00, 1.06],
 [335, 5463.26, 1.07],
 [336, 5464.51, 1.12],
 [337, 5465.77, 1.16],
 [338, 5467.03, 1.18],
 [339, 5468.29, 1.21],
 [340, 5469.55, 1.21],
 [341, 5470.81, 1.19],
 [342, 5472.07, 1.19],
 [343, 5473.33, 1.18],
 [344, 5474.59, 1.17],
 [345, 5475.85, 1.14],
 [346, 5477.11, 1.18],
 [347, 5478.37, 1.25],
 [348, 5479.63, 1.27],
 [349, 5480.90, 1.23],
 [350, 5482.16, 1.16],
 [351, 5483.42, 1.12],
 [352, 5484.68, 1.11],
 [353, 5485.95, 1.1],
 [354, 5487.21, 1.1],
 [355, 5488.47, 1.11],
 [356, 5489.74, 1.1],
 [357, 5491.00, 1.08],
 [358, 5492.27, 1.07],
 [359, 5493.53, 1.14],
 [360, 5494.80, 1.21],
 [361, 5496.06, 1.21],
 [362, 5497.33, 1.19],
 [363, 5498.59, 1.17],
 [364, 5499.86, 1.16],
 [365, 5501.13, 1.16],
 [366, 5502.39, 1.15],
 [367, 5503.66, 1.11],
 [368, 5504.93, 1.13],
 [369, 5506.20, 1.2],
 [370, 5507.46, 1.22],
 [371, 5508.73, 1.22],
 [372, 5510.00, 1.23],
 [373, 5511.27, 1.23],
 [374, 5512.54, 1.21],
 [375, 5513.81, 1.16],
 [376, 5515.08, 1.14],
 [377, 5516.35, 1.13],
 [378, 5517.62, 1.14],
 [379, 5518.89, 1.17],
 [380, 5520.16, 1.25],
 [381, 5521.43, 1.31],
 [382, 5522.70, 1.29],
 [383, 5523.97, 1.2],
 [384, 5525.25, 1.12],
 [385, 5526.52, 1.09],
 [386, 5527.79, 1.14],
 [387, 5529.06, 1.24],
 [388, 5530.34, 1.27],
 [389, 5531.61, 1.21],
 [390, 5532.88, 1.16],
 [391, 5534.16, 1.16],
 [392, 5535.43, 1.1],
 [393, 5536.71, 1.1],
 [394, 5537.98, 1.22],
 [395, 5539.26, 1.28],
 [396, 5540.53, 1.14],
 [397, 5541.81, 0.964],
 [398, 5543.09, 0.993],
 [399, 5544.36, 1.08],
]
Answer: 1.4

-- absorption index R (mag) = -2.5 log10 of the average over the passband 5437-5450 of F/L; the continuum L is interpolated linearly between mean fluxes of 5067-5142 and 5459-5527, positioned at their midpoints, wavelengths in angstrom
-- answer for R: 0.12 mag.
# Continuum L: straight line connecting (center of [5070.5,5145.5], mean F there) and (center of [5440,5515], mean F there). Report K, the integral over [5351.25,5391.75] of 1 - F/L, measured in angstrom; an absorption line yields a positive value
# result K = 4.2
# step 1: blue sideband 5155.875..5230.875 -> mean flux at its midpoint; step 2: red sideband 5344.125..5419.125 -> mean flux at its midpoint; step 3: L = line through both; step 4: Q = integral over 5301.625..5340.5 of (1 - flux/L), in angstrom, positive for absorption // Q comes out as 2.8 angstrom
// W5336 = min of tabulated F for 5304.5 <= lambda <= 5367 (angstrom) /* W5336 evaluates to 1.01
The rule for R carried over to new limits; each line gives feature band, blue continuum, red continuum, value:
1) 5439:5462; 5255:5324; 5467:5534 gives 0.01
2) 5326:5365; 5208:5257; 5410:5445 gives 0.00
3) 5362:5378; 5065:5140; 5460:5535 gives 0.15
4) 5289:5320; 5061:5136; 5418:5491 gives 0.22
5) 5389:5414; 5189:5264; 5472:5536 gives 0.06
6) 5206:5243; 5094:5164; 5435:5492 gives 0.22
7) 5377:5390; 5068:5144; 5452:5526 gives 0.12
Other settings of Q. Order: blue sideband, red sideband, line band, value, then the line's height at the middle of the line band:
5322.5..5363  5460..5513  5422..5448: 1.2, 1.16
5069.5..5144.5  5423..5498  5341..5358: 2.3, 1.36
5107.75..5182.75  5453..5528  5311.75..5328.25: 2.9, 1.37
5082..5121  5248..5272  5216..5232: 2.0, 1.36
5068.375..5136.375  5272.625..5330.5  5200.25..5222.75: 3.0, 1.48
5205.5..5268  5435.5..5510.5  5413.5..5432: 1.2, 1.18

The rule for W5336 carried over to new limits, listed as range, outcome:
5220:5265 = 1.09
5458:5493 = 1.06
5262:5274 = 1.07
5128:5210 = 1.23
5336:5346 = 1.02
